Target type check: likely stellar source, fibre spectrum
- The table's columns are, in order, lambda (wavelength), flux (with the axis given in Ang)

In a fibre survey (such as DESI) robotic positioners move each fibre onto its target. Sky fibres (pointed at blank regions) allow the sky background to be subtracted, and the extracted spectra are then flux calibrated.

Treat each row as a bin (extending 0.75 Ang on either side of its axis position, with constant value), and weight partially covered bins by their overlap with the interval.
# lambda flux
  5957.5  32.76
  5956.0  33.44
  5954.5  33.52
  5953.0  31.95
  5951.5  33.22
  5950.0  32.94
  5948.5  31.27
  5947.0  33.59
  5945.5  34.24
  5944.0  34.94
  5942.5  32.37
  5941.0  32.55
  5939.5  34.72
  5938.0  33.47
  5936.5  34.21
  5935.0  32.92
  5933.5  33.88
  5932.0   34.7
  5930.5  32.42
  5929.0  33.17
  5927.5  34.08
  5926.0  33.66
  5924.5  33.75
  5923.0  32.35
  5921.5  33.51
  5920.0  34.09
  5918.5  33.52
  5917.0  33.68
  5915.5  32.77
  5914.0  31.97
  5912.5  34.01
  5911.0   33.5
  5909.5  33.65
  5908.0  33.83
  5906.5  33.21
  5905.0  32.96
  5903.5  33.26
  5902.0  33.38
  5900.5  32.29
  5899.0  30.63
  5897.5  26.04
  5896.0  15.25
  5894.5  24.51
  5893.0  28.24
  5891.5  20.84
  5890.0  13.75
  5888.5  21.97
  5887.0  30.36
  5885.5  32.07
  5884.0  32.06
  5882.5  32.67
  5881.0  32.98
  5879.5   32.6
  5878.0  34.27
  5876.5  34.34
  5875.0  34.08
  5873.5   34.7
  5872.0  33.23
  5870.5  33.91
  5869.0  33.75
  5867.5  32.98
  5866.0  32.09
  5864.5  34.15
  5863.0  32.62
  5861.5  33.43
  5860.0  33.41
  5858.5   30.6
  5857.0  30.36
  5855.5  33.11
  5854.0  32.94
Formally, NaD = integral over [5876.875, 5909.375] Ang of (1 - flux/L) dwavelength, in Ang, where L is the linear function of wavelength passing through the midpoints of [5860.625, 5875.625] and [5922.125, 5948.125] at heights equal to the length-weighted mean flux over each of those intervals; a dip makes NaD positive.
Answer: 4.31 Ang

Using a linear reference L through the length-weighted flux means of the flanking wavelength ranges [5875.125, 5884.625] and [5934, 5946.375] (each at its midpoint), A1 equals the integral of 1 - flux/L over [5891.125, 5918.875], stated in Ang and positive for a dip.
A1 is 2.4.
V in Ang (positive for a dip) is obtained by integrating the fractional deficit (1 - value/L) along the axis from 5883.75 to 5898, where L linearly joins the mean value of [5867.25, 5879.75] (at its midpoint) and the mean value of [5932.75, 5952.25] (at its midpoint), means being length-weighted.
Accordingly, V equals 4.0 Ang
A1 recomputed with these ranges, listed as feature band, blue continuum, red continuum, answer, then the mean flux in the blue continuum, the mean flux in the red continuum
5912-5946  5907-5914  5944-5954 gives -0.2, 33.5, 33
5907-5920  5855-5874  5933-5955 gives -0.1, 32.9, 33.3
